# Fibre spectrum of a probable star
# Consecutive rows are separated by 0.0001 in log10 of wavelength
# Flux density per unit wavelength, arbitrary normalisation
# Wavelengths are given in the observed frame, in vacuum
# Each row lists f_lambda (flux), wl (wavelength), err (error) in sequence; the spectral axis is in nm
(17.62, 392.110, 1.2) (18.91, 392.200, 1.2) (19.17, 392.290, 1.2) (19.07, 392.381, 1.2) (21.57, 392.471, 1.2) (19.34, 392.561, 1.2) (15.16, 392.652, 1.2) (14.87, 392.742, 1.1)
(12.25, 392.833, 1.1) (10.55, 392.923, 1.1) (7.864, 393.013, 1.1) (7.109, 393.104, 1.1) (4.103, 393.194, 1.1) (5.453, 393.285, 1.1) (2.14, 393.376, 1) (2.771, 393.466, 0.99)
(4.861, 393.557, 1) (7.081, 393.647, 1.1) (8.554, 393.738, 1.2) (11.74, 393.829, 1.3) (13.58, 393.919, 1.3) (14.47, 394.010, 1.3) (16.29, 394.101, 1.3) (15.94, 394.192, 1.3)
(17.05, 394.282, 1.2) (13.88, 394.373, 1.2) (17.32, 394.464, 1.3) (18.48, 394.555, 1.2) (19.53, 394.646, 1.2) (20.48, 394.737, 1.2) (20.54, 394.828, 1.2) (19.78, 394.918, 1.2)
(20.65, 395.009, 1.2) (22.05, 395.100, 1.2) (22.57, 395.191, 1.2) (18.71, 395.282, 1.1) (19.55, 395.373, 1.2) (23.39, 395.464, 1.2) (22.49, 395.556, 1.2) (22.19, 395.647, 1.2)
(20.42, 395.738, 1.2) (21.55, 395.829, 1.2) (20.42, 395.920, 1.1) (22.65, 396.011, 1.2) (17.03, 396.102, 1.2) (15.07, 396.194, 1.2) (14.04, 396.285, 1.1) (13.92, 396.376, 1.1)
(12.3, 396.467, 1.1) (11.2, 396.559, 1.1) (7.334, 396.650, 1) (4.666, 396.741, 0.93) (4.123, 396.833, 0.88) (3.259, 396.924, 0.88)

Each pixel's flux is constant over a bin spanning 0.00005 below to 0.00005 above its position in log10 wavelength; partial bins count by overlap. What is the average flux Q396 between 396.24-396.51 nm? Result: 13.5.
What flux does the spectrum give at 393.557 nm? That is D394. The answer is 4.861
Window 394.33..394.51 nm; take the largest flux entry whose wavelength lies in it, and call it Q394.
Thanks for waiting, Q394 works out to 17.32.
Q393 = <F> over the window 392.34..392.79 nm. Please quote 18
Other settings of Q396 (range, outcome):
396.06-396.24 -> 16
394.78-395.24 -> 21.1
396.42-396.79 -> 8.85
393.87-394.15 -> 14.7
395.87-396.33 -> 17.9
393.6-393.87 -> 9.05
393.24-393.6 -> 3.8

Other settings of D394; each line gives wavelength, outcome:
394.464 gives 17.32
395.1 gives 22.05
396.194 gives 15.07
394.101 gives 16.29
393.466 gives 2.771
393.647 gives 7.081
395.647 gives 22.19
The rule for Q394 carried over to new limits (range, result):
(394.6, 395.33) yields 22.57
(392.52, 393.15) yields 19.34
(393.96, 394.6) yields 18.48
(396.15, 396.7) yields 15.07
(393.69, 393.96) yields 13.58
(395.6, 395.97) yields 22.19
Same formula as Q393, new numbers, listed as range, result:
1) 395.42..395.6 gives 22.8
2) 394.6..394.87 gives 20.1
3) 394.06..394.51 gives 16.1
